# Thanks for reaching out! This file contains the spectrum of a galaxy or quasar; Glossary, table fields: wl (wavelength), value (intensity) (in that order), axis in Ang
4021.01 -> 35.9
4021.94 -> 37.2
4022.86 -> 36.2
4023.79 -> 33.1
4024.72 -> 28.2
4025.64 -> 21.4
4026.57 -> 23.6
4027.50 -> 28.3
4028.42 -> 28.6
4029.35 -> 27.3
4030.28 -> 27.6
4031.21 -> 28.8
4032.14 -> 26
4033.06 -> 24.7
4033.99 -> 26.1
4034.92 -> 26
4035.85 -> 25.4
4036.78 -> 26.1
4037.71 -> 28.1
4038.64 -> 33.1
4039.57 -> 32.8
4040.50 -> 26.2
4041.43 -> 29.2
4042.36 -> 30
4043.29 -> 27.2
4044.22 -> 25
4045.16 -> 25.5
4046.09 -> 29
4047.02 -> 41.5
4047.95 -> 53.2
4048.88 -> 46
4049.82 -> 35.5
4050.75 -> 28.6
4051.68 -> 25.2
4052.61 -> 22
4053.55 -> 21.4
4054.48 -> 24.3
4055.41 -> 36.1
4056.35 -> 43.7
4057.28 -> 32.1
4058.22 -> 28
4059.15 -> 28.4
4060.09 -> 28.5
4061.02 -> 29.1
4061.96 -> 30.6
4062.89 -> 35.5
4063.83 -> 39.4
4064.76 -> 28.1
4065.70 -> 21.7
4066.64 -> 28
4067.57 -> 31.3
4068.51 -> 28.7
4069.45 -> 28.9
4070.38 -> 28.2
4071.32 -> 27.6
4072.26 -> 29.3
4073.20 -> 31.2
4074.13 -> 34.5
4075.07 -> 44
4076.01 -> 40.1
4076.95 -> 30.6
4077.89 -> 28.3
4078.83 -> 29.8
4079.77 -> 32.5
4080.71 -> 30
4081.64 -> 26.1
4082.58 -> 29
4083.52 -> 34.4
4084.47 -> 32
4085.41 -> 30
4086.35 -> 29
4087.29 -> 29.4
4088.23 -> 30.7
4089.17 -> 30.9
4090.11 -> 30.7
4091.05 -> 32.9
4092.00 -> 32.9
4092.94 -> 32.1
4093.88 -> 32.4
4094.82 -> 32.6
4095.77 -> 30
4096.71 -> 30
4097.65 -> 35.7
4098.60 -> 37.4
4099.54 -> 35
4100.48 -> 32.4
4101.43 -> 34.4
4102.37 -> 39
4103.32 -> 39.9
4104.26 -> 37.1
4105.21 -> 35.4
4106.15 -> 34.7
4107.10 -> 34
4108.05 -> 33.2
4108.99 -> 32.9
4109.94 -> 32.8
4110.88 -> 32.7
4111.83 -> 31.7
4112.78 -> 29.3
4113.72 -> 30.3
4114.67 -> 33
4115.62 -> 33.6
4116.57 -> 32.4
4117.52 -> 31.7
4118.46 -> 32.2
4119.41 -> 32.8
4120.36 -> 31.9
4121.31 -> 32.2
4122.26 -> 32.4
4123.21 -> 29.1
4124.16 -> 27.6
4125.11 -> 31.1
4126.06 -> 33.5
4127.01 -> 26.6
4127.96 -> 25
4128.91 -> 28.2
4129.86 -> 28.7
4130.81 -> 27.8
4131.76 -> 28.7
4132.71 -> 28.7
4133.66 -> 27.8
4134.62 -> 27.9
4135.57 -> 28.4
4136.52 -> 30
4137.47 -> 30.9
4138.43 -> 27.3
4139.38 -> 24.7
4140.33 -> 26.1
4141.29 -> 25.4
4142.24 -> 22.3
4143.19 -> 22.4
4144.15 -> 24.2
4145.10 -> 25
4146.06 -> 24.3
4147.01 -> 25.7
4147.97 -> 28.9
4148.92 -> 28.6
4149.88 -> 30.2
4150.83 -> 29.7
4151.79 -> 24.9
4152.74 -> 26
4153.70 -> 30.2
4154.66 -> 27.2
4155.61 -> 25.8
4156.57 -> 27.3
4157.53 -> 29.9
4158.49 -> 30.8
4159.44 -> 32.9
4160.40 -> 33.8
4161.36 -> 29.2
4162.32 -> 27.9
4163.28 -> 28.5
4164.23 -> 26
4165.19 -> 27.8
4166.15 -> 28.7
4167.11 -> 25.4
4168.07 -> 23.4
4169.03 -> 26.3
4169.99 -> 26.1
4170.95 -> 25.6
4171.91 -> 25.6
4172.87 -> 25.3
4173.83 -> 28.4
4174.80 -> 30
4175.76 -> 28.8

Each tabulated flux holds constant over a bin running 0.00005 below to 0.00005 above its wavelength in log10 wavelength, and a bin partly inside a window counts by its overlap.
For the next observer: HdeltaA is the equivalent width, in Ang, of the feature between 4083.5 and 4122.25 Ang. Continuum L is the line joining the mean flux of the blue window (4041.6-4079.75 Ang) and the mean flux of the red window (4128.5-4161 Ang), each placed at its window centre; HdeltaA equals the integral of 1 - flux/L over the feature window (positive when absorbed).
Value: -4.4 Ang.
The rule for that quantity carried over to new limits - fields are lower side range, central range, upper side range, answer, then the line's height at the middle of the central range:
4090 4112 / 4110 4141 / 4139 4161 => 0.8 Ang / 30.6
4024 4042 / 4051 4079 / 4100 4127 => -0.9 Ang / 29.5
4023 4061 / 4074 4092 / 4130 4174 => -1.9 Ang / 28.8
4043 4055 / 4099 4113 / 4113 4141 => -2.0 Ang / 30.1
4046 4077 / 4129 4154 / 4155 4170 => 1.6 Ang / 29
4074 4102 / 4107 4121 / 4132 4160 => -1.0 Ang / 30.1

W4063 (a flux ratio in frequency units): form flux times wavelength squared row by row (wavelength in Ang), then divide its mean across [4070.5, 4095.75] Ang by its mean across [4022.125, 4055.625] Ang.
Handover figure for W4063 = 1.10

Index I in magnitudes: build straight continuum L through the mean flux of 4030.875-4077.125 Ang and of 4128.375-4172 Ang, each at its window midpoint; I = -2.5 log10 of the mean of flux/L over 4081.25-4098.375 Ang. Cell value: -0.07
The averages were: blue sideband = 30.6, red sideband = 27.4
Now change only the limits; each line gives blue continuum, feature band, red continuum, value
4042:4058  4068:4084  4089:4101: 0.04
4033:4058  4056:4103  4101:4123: 0.01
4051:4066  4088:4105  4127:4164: -0.17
